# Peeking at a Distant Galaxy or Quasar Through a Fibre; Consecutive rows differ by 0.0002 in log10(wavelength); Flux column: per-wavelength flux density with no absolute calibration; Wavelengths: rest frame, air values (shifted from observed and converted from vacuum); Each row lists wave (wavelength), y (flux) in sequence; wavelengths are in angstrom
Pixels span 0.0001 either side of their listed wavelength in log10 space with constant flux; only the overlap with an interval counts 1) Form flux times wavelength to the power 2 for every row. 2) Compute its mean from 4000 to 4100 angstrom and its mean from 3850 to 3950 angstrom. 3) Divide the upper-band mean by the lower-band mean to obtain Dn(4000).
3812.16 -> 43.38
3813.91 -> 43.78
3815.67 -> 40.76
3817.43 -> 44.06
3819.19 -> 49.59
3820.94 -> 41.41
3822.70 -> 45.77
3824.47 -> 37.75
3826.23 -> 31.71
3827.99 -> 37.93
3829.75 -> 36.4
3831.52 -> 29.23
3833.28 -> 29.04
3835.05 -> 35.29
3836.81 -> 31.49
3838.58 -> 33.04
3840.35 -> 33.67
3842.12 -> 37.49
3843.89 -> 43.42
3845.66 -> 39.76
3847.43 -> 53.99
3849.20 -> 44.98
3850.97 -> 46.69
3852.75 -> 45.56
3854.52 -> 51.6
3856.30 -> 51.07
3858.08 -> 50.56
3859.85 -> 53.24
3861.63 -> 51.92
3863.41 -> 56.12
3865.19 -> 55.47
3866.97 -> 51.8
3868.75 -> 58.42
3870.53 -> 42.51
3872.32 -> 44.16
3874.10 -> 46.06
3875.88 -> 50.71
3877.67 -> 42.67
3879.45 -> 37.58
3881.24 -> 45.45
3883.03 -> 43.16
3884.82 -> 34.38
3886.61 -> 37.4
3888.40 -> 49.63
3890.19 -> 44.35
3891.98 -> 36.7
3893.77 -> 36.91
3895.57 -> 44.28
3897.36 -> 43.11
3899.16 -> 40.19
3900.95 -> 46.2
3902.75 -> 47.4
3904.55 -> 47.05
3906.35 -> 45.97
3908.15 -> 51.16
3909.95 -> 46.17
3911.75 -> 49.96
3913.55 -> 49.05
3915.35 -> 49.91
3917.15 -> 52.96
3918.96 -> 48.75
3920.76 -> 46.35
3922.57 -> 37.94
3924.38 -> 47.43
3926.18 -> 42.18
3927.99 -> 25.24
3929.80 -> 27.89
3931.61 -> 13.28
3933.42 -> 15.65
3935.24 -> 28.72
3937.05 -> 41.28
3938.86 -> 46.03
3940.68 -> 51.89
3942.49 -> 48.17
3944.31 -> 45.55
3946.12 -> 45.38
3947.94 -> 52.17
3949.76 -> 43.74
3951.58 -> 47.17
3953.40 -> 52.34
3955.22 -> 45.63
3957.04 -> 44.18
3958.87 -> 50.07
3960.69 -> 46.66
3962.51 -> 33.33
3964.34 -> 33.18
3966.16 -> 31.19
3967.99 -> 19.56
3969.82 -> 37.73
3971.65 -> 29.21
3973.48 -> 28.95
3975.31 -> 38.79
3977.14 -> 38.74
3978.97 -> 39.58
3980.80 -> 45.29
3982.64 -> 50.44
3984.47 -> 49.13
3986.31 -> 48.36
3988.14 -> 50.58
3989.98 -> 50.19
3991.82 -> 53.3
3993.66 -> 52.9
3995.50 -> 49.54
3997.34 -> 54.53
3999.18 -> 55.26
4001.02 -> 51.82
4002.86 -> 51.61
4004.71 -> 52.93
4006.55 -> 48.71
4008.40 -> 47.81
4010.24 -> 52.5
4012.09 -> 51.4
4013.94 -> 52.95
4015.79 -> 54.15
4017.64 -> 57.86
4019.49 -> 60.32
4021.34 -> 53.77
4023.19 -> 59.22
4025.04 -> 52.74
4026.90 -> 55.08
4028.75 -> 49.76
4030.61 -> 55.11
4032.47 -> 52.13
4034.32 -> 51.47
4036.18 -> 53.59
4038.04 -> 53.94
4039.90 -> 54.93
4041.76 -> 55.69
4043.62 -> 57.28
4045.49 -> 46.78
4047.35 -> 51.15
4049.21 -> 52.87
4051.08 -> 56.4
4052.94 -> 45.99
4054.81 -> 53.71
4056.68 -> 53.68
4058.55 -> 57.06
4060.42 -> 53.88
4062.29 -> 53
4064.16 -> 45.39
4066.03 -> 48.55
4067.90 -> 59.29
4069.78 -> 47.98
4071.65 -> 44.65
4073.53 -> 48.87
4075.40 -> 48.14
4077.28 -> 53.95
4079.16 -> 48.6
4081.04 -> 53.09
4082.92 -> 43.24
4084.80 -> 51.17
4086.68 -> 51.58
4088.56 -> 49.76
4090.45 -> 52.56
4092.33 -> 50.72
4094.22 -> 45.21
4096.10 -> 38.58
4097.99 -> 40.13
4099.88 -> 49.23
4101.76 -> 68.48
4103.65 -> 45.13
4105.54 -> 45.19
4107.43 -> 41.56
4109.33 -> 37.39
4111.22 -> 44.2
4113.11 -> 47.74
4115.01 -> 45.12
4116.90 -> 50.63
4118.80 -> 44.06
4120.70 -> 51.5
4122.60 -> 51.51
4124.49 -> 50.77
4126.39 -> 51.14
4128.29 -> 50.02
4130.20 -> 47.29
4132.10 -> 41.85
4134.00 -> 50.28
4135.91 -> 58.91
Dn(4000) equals 1.25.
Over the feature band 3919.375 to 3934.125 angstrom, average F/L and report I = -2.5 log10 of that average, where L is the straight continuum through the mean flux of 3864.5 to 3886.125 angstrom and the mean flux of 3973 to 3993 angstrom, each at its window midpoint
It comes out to 0.358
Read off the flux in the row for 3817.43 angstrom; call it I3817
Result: 44.06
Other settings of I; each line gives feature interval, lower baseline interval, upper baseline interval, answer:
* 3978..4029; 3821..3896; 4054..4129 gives -0.11 mag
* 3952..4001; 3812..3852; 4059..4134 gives 0.02 mag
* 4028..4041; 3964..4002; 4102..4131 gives -0.18 mag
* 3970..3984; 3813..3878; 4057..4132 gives 0.19 mag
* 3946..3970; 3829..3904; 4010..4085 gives 0.16 mag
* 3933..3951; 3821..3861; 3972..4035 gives 0.10 mag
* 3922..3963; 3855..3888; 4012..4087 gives 0.21 mag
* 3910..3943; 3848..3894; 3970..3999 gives 0.15 mag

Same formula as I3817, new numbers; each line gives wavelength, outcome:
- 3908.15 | 51.16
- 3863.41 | 56.12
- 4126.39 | 51.14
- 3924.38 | 47.43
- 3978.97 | 39.58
